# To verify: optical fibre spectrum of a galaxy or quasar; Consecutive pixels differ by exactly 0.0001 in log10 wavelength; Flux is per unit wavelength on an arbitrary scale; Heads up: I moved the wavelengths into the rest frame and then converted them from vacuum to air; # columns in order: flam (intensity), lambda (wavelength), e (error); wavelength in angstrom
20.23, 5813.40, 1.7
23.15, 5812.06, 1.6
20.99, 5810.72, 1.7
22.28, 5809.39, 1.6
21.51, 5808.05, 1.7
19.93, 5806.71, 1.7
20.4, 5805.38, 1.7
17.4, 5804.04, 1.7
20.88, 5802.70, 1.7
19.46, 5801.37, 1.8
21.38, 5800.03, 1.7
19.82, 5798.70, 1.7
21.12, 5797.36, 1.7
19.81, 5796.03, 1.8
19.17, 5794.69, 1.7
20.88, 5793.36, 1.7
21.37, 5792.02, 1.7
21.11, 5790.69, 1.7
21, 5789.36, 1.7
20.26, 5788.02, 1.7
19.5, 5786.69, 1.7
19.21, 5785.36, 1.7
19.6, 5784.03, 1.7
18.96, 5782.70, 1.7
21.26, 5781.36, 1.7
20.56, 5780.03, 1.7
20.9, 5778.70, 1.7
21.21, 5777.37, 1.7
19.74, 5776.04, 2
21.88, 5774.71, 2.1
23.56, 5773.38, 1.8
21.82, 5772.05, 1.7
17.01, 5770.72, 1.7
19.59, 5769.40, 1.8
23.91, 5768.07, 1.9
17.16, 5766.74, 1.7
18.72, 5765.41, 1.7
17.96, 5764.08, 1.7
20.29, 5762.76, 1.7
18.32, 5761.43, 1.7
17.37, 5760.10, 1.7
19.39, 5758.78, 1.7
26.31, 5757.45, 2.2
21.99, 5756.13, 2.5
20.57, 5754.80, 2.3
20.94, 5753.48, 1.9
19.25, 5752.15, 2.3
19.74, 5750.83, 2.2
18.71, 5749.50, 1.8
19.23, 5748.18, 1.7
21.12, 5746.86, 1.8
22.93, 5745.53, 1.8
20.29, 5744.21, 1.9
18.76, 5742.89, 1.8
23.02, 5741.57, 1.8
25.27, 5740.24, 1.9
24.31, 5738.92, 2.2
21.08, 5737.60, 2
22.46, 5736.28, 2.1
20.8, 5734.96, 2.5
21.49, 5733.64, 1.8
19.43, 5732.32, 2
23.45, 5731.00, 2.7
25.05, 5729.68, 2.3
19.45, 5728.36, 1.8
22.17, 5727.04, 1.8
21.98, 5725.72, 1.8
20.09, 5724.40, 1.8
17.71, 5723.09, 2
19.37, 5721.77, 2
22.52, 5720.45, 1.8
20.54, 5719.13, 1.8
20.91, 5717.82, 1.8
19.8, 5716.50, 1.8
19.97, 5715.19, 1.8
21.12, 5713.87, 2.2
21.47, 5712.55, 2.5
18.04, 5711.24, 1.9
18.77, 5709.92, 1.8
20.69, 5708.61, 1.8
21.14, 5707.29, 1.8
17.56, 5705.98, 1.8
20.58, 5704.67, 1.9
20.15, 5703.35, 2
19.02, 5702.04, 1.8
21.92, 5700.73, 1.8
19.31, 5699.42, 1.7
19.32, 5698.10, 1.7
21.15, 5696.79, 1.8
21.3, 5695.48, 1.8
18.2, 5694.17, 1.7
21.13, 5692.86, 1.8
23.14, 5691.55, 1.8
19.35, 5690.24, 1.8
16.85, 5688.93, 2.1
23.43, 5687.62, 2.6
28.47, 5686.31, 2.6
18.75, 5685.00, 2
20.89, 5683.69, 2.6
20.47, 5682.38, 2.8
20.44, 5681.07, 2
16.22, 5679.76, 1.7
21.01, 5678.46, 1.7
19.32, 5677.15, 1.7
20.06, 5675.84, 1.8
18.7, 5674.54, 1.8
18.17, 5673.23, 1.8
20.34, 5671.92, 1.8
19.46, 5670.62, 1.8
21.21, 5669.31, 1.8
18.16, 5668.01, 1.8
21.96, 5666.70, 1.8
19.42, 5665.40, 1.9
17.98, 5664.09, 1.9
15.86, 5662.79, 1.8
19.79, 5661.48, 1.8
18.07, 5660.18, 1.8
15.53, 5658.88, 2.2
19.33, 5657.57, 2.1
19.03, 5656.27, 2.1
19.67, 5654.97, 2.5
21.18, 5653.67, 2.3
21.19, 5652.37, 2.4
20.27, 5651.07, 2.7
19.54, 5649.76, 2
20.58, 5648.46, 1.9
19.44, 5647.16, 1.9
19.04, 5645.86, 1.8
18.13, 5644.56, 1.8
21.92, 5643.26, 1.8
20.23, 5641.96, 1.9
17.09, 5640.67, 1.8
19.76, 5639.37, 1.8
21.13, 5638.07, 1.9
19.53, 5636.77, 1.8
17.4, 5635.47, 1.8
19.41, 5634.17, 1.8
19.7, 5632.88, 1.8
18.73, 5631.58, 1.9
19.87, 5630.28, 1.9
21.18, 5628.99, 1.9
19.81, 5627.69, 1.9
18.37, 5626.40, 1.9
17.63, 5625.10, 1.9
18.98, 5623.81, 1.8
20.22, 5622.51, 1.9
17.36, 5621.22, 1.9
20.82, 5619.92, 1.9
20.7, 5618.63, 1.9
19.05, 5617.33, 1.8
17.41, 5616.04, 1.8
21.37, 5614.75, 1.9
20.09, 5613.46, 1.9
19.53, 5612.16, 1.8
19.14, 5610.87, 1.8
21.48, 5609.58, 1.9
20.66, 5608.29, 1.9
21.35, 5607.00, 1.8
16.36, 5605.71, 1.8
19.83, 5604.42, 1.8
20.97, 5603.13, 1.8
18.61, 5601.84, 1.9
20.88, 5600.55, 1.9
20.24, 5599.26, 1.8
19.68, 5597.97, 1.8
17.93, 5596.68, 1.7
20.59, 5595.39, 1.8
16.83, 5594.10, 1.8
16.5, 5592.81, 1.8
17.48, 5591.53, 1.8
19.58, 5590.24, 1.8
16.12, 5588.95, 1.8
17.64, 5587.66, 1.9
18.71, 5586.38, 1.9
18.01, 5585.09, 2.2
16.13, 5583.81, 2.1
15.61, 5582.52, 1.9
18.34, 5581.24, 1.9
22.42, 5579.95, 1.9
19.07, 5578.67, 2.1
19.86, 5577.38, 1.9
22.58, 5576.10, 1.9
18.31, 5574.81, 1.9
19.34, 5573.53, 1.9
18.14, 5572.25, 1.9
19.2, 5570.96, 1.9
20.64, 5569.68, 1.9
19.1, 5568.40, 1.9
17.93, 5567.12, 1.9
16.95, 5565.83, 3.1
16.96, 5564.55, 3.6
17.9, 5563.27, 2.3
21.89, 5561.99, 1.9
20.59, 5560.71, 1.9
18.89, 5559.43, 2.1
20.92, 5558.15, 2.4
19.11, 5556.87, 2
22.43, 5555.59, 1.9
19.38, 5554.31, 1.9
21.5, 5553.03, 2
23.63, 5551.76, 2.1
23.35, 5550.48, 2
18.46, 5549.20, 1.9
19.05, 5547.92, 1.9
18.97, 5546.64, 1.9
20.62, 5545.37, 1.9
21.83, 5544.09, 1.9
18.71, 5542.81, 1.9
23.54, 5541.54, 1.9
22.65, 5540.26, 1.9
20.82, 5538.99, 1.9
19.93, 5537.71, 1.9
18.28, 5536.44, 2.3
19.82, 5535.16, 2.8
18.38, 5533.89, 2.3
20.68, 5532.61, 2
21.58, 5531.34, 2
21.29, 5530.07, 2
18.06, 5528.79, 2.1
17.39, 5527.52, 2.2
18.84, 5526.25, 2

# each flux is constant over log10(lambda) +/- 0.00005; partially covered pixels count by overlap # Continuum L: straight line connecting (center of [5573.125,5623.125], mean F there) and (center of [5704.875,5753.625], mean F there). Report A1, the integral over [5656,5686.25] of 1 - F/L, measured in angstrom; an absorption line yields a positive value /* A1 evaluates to 1.1 angstrom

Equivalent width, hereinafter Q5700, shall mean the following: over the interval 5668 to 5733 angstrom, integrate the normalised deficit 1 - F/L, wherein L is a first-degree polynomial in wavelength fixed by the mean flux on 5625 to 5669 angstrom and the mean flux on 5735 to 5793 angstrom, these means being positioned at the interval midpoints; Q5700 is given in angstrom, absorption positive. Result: -1.46 angstrom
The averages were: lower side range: 19.3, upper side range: 20.6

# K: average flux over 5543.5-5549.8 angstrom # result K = 19.8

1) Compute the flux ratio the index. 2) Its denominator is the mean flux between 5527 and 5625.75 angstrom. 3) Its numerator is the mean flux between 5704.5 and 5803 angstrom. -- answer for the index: 1.06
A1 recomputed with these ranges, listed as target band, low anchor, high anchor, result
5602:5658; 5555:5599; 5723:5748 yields 0.5 angstrom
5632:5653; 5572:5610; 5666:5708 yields 0.0 angstrom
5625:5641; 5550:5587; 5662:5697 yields 0.4 angstrom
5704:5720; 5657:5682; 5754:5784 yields -0.4 angstrom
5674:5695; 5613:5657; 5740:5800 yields -0.6 angstrom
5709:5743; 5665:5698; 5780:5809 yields -1.5 angstrom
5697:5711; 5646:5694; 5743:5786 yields 0.1 angstrom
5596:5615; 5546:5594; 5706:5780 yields -0.3 angstrom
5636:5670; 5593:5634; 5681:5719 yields 0.9 angstrom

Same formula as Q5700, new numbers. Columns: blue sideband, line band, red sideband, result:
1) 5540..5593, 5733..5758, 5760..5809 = -1.8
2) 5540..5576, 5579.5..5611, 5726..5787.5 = 2.1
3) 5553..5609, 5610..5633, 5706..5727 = 0.0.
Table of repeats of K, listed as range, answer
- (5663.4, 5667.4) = 19.7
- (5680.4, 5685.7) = 20.2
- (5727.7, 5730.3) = 22.2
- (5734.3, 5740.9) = 22.8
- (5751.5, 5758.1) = 21.8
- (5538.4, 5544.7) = 21.5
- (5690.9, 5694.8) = 20.8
